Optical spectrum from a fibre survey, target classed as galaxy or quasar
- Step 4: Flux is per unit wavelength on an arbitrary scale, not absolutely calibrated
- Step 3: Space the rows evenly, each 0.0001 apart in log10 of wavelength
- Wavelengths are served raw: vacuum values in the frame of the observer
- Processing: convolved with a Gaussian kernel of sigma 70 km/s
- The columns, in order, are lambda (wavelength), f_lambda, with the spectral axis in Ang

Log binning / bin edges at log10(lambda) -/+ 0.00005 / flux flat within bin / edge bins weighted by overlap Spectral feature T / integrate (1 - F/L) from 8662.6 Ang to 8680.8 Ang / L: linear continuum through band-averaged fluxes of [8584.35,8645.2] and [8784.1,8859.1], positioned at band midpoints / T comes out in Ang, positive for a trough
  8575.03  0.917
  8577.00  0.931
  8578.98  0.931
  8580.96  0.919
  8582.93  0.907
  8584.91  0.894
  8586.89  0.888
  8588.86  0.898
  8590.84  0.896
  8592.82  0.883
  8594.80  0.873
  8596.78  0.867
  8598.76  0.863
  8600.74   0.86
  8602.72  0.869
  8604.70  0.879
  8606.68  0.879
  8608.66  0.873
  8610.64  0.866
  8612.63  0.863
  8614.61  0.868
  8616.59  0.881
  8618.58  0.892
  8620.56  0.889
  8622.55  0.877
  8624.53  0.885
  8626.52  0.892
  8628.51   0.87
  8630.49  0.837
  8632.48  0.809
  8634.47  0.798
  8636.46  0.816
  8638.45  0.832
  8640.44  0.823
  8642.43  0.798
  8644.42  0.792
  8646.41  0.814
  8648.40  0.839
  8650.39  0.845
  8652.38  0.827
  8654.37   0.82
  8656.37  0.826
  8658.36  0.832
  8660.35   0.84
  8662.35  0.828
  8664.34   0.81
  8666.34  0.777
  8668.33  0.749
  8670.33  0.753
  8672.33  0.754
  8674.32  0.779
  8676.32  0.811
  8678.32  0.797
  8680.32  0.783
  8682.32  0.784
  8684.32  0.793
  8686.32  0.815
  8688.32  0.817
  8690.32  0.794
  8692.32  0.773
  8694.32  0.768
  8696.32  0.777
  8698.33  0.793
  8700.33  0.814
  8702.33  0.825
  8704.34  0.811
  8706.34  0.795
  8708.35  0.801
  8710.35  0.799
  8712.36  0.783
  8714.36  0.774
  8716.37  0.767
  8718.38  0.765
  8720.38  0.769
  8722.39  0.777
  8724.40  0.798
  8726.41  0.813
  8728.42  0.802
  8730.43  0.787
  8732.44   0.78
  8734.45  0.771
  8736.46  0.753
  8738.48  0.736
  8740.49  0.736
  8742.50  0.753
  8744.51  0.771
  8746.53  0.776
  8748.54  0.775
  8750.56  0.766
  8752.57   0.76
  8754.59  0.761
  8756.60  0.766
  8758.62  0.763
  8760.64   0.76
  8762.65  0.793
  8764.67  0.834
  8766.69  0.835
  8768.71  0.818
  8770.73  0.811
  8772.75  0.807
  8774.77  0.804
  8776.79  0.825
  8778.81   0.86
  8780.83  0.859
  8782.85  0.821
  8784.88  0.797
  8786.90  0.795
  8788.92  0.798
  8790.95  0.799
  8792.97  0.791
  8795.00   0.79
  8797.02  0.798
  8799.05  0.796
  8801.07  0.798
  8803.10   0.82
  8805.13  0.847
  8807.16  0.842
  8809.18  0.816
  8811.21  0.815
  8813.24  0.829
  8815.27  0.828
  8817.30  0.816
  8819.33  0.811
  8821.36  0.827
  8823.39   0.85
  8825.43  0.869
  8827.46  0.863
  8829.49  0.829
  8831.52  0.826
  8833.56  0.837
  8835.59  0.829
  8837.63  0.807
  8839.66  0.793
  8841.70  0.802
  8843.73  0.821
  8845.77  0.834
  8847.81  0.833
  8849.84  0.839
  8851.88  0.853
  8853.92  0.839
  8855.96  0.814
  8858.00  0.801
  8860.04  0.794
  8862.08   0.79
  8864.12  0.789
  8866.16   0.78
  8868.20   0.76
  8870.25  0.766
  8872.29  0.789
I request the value 1.48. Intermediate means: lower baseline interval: 0.862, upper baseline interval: 0.82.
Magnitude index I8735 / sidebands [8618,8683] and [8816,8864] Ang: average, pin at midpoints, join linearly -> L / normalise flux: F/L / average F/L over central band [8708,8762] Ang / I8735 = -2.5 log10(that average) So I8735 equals 0.07 mag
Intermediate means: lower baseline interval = 0.82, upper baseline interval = 0.824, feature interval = 0.773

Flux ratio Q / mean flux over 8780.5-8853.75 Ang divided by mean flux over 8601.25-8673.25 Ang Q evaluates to 0.98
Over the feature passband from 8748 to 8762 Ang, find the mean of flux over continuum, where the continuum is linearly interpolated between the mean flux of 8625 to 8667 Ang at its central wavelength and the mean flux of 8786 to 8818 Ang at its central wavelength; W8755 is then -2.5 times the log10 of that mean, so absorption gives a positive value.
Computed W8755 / 0.07 mag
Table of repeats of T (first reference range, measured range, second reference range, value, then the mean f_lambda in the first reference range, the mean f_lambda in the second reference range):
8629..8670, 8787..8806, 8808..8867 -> 0.4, 0.815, 0.822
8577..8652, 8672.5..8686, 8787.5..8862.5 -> 1.0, 0.864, 0.82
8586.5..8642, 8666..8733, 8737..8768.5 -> 1.7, 0.864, 0.773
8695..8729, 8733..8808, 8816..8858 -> 1.4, 0.792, 0.829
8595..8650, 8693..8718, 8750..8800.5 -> 1.0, 0.853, 0.801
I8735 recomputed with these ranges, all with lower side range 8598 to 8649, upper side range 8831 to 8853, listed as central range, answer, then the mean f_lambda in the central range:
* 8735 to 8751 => 0.11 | 0.758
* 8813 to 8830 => -0.01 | 0.836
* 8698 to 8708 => 0.05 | 0.808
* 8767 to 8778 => 0.02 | 0.815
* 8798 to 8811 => 0.01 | 0.82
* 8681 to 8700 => 0.07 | 0.791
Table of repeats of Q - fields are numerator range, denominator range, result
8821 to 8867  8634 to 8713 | 1.03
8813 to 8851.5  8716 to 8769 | 1.07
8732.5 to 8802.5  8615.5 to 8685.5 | 0.96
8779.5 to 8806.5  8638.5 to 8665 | 0.98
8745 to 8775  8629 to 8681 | 0.97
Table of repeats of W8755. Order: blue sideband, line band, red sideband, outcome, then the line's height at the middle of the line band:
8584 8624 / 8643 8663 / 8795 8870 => 0.051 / 0.865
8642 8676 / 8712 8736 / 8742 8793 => 0.025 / 0.8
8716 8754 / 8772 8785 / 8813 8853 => -0.040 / 0.797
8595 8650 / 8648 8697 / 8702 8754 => 0.024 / 0.817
